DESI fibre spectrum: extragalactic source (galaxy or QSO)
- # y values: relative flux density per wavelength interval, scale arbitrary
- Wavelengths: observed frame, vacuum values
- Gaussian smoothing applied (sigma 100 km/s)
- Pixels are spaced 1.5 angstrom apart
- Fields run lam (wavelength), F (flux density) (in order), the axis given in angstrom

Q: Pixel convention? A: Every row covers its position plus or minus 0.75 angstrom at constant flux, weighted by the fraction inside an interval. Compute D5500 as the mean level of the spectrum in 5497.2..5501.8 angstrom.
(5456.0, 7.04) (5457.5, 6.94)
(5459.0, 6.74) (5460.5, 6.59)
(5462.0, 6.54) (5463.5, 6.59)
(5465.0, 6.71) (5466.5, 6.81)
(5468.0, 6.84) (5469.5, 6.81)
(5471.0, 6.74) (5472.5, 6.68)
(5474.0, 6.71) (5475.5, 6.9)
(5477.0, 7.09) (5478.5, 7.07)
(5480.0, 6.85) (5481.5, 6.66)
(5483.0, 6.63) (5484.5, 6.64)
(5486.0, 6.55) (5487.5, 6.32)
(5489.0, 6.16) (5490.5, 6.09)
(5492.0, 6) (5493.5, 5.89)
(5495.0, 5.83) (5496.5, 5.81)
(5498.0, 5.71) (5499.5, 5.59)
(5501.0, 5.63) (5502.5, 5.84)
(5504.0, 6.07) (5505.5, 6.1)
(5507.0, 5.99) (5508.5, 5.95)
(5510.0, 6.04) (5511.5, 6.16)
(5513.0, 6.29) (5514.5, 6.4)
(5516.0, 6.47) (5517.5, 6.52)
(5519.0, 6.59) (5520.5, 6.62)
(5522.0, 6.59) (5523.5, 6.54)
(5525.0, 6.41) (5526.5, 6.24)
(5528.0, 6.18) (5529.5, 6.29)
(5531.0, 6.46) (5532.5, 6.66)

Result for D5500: 5.65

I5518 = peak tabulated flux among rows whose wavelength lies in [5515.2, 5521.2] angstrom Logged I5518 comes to 6.62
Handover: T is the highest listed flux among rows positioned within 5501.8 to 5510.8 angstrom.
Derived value 6.1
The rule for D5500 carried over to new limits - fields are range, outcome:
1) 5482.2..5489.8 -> 6.46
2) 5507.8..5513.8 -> 6.11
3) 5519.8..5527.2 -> 6.48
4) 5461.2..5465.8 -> 6.62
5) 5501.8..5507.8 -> 6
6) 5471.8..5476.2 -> 6.76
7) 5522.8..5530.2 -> 6.33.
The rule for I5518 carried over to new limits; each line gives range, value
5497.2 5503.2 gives 5.84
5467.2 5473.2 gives 6.84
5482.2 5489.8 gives 6.64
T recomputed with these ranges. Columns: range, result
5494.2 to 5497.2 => 5.83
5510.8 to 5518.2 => 6.52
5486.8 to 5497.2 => 6.32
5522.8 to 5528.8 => 6.54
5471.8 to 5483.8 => 7.09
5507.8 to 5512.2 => 6.16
